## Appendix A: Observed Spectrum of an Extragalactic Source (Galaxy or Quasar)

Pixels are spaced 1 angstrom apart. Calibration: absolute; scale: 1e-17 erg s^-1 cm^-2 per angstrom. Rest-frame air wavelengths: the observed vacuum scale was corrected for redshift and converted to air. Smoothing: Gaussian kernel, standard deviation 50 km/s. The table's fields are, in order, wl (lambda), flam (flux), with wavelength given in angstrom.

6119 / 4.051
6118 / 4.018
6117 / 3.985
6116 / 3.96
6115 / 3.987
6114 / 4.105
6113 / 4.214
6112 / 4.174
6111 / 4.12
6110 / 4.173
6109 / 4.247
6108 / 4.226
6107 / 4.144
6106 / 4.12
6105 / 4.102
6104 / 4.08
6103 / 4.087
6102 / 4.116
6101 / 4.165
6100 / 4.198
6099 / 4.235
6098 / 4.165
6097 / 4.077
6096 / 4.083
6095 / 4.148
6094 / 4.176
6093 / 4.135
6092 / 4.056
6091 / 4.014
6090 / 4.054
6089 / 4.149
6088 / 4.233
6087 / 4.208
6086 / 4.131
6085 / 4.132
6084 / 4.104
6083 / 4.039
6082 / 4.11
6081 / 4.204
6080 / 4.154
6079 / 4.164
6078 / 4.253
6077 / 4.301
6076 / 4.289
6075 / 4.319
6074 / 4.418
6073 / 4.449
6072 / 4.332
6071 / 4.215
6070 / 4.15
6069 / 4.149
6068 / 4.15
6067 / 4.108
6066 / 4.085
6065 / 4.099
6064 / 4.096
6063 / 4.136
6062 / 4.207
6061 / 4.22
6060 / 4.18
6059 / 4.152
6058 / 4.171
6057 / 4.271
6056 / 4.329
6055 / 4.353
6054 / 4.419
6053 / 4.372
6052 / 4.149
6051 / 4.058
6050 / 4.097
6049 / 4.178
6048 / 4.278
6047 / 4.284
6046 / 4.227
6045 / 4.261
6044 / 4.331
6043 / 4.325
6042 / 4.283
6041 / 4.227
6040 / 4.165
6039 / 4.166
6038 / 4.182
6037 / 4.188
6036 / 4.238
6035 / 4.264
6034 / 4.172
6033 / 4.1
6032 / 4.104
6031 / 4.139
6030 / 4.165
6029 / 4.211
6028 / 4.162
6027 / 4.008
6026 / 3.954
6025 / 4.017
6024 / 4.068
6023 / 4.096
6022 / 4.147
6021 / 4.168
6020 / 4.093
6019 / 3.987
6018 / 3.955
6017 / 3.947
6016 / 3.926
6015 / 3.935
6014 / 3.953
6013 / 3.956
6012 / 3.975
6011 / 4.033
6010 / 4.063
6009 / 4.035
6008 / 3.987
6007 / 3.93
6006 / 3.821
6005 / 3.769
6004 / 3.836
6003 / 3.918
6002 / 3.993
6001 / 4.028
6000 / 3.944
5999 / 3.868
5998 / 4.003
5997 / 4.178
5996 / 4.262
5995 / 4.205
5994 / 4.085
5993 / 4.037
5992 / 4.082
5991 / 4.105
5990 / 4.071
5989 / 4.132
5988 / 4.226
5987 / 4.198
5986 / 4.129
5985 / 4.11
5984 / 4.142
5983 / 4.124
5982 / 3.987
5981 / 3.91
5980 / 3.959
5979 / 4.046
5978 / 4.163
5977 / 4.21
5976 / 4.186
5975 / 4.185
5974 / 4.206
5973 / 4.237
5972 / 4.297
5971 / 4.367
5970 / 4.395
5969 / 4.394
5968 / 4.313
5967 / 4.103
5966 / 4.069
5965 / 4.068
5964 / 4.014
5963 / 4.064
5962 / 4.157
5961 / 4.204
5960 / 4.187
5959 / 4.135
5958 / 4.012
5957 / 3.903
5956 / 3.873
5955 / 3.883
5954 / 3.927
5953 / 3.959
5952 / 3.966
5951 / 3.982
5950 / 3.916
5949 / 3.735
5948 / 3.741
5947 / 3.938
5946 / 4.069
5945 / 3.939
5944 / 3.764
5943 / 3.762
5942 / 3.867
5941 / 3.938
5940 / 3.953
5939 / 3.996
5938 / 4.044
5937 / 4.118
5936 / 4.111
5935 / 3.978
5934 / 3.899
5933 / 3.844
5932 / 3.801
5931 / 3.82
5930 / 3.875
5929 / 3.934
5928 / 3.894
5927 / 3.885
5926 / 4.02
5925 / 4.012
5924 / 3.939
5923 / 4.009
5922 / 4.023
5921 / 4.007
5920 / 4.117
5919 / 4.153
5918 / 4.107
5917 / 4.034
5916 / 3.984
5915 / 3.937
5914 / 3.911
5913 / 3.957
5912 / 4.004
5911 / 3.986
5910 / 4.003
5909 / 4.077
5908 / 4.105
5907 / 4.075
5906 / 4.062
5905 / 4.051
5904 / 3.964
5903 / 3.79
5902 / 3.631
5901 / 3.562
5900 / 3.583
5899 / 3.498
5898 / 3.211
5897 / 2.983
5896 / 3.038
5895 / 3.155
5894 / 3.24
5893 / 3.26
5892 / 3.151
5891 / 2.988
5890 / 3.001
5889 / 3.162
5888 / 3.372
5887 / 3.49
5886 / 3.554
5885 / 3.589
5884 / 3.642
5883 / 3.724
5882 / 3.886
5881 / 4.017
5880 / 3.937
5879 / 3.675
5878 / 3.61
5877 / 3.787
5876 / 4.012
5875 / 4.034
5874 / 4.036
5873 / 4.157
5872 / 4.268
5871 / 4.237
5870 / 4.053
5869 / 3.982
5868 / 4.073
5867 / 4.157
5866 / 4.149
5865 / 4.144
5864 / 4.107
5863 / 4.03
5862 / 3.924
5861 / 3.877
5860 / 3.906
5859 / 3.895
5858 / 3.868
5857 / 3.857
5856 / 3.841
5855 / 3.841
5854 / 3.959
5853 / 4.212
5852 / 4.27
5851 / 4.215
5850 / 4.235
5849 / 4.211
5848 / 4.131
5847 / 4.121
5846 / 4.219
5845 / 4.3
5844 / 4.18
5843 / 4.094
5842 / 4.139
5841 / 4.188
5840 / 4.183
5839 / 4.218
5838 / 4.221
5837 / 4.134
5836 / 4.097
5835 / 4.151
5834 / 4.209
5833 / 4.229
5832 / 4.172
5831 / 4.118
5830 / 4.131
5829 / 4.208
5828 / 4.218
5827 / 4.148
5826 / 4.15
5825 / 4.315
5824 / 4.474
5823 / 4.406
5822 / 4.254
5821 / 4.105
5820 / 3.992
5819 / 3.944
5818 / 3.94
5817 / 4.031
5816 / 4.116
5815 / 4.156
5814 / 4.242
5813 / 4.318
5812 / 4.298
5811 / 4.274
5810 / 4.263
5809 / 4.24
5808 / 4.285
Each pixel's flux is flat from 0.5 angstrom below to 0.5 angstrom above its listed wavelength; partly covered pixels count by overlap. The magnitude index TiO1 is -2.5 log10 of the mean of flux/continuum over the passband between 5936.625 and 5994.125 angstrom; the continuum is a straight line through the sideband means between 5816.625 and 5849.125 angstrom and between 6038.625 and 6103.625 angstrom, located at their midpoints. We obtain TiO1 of 0.032 mag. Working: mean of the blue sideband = 4.17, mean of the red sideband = 4.19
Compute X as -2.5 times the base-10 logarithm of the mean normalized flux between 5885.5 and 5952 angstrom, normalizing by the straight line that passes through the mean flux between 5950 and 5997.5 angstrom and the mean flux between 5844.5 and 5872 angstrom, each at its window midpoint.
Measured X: 0.08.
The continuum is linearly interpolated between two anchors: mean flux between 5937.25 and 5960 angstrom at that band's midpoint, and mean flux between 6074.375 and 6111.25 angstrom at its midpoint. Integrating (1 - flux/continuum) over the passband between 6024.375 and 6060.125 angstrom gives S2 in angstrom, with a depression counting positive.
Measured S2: -1.07 angstrom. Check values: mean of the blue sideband 3.93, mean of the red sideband 4.16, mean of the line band 4.2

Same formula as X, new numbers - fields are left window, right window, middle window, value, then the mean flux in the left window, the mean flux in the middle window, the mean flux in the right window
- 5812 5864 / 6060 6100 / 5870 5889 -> 0.085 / 4.13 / 3.82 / 4.17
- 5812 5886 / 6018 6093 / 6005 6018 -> 0.054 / 4.08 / 3.96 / 4.18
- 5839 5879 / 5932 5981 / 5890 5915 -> 0.119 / 4.06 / 3.63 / 4.04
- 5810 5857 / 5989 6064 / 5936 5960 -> 0.052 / 4.16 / 3.94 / 4.11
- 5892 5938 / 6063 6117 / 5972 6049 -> -0.023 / 3.83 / 4.09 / 4.16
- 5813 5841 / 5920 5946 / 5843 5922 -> 0.054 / 4.17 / 3.86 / 3.94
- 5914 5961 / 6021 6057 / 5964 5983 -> -0.033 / 3.96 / 4.17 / 4.19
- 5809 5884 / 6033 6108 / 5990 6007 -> 0.040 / 4.1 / 4.01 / 4.19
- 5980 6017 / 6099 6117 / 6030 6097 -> -0.028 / 4.02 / 4.19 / 4.13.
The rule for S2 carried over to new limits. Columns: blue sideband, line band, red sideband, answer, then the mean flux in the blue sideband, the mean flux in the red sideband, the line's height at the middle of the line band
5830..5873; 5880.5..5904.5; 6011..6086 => 4.0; 4.11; 4.16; 4.12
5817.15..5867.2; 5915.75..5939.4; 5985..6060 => 0.8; 4.12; 4.11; 4.12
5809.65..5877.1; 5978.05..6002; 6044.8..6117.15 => 0.4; 4.13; 4.17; 4.16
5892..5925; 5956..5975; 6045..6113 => -1.2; 3.79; 4.18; 3.92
